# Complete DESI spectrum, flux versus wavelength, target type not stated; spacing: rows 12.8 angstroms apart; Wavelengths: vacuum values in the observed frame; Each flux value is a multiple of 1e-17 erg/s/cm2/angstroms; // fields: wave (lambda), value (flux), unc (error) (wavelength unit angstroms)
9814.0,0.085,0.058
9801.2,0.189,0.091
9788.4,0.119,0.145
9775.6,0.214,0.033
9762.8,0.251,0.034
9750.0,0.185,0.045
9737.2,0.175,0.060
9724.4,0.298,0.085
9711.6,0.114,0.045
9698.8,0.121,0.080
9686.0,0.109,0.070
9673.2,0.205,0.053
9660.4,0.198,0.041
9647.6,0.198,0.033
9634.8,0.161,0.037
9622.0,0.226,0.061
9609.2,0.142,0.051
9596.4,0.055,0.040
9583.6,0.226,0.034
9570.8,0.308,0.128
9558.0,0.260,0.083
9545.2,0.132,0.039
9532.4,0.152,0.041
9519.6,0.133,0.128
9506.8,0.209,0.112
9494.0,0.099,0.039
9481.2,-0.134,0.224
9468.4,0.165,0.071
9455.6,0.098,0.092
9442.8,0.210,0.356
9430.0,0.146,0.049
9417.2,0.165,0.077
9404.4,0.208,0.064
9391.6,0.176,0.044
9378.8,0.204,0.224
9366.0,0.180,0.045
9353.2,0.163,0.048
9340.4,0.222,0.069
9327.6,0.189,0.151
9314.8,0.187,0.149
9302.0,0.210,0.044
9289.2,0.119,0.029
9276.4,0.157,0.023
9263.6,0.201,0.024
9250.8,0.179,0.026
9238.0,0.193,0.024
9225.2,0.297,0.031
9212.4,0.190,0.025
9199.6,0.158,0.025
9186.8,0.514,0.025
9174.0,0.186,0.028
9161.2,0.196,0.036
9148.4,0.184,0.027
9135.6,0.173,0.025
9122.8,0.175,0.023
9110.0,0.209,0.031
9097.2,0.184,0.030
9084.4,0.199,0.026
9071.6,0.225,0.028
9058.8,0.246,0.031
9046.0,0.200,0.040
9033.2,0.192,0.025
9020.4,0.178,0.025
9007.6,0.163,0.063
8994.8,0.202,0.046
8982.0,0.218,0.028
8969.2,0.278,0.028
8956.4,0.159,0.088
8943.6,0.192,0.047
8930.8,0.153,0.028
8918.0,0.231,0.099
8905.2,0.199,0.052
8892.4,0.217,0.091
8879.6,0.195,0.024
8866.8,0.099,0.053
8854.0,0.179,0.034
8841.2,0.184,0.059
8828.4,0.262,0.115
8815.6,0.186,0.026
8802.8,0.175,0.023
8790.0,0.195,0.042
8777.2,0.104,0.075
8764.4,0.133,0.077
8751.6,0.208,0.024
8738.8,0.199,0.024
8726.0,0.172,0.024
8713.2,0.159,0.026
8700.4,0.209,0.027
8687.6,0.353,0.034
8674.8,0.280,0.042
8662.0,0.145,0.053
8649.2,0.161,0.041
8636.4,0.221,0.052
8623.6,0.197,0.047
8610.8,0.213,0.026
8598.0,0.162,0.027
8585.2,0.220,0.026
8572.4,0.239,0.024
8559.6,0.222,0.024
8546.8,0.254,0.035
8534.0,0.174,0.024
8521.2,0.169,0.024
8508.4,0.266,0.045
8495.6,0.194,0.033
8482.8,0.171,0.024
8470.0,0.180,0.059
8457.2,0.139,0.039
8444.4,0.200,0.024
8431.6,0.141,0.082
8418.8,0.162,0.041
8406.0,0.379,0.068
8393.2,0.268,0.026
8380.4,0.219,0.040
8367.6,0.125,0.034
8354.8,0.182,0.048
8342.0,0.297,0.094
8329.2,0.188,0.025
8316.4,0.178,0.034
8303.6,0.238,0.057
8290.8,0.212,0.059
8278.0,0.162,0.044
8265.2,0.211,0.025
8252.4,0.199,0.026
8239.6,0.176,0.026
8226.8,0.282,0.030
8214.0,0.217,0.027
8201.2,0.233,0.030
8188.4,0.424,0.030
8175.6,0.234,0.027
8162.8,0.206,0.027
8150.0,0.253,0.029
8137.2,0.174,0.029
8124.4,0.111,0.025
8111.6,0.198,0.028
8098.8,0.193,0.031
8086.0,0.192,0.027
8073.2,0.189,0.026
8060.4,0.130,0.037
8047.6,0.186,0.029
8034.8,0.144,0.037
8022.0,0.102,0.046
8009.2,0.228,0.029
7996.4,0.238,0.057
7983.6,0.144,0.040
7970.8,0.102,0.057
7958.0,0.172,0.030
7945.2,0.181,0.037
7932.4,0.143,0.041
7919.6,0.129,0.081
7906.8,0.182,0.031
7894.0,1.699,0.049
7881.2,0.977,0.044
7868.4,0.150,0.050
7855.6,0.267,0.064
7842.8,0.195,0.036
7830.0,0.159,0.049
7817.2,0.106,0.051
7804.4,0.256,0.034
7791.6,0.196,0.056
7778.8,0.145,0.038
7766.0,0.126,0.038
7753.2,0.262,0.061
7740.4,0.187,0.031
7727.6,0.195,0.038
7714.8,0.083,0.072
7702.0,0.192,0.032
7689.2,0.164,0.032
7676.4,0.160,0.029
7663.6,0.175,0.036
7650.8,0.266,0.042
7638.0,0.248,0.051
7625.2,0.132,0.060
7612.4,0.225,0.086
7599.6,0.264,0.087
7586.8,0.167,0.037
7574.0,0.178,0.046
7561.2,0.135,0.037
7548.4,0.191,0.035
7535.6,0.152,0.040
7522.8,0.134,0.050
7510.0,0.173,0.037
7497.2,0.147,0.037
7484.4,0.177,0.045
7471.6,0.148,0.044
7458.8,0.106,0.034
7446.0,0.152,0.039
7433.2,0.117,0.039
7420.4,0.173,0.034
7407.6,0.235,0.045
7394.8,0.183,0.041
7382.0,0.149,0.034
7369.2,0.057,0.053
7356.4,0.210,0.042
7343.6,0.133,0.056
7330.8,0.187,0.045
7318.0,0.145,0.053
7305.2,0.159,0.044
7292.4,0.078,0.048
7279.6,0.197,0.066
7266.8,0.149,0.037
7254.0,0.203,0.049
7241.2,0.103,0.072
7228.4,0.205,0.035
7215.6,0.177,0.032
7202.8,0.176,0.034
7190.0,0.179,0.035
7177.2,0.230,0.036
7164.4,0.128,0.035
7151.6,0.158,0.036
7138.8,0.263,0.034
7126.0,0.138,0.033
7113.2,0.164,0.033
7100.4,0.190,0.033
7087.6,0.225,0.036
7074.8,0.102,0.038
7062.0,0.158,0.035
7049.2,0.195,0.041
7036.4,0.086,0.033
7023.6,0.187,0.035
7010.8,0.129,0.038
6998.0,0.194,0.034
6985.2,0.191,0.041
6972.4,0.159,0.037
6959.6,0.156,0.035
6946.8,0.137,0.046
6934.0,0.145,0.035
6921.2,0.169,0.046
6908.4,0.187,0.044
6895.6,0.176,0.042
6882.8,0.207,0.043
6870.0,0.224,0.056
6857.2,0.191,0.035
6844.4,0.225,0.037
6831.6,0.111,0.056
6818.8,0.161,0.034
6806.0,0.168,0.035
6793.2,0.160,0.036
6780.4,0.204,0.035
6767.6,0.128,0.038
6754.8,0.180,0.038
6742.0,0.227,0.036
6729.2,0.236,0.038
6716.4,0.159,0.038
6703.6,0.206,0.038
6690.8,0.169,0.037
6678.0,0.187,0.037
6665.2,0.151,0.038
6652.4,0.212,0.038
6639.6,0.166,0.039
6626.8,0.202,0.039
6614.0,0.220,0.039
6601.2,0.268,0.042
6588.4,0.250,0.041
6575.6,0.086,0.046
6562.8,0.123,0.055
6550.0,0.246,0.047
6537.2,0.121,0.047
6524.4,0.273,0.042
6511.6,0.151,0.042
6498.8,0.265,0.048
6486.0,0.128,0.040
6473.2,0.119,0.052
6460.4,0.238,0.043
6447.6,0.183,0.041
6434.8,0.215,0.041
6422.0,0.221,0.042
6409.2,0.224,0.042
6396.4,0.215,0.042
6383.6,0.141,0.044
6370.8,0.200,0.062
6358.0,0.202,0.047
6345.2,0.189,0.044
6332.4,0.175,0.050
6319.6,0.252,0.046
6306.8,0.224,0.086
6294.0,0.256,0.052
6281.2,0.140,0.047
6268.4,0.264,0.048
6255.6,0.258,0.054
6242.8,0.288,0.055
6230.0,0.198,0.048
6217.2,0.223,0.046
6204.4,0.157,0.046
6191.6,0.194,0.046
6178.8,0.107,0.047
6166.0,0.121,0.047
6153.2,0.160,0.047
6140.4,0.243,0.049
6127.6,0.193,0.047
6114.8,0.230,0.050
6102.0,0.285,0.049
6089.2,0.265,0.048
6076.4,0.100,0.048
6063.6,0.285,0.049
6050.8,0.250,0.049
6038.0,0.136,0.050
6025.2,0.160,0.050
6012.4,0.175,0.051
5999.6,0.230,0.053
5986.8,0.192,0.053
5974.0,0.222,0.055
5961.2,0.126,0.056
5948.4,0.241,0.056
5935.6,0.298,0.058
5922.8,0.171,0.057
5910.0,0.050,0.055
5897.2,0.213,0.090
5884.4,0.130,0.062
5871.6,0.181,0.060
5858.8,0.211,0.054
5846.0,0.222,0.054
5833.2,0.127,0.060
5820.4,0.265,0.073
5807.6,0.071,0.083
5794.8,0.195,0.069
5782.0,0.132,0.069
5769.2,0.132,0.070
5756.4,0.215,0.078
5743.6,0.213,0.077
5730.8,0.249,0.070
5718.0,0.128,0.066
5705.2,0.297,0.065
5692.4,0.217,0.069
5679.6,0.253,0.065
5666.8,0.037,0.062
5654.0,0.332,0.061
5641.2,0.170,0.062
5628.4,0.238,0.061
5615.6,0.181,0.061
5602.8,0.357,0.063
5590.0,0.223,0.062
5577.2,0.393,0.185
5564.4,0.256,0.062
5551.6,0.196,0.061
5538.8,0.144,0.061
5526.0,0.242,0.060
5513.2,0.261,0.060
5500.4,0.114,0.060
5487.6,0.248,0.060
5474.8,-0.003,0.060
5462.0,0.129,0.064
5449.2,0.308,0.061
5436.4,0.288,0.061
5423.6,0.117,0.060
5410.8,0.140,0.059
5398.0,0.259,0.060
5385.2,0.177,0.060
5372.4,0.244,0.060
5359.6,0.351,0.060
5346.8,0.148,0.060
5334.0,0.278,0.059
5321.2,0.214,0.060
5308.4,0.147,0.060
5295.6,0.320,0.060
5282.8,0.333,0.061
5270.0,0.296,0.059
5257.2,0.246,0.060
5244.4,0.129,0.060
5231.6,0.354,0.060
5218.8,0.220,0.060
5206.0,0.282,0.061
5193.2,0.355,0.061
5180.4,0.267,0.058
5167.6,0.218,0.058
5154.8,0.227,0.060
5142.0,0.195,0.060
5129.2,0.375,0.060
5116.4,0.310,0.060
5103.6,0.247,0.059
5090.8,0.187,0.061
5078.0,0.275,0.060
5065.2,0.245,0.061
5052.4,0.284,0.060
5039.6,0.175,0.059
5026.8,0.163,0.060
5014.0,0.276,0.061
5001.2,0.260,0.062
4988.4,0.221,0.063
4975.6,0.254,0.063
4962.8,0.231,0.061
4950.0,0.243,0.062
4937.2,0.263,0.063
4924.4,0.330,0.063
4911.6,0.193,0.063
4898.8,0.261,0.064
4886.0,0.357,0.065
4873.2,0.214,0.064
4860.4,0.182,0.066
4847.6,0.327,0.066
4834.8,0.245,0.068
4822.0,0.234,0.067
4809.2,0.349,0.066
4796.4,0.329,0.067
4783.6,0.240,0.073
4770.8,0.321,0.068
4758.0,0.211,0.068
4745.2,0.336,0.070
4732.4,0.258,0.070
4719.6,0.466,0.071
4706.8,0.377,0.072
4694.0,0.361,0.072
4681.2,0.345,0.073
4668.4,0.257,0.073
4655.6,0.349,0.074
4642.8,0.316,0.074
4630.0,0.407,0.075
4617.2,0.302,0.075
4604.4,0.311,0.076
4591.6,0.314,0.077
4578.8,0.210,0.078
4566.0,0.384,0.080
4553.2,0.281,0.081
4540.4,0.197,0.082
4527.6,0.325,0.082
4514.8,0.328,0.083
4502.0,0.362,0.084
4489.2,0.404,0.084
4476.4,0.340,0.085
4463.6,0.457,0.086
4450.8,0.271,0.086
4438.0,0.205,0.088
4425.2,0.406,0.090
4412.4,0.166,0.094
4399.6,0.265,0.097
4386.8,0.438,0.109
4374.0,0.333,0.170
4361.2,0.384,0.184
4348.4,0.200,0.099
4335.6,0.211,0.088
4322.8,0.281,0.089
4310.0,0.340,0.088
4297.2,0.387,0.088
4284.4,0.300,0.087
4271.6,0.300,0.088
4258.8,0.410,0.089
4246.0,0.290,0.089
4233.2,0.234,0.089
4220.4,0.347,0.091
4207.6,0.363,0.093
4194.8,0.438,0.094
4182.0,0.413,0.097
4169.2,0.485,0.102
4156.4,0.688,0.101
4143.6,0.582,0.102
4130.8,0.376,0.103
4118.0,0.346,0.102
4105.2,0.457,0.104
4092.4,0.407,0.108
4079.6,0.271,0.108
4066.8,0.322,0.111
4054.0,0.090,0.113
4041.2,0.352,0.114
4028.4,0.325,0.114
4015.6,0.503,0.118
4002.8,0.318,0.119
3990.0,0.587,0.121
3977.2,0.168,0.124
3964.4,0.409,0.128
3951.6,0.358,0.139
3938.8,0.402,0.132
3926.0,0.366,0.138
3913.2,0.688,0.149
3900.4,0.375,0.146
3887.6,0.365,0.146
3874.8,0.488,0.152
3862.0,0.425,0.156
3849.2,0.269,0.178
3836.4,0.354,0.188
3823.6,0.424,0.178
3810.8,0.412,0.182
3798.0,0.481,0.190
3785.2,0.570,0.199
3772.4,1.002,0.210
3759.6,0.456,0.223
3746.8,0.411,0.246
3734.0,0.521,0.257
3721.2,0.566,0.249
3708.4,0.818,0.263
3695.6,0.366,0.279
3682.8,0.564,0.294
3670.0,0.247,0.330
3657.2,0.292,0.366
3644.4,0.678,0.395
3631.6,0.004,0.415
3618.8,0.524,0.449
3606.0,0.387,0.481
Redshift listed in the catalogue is 1.116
